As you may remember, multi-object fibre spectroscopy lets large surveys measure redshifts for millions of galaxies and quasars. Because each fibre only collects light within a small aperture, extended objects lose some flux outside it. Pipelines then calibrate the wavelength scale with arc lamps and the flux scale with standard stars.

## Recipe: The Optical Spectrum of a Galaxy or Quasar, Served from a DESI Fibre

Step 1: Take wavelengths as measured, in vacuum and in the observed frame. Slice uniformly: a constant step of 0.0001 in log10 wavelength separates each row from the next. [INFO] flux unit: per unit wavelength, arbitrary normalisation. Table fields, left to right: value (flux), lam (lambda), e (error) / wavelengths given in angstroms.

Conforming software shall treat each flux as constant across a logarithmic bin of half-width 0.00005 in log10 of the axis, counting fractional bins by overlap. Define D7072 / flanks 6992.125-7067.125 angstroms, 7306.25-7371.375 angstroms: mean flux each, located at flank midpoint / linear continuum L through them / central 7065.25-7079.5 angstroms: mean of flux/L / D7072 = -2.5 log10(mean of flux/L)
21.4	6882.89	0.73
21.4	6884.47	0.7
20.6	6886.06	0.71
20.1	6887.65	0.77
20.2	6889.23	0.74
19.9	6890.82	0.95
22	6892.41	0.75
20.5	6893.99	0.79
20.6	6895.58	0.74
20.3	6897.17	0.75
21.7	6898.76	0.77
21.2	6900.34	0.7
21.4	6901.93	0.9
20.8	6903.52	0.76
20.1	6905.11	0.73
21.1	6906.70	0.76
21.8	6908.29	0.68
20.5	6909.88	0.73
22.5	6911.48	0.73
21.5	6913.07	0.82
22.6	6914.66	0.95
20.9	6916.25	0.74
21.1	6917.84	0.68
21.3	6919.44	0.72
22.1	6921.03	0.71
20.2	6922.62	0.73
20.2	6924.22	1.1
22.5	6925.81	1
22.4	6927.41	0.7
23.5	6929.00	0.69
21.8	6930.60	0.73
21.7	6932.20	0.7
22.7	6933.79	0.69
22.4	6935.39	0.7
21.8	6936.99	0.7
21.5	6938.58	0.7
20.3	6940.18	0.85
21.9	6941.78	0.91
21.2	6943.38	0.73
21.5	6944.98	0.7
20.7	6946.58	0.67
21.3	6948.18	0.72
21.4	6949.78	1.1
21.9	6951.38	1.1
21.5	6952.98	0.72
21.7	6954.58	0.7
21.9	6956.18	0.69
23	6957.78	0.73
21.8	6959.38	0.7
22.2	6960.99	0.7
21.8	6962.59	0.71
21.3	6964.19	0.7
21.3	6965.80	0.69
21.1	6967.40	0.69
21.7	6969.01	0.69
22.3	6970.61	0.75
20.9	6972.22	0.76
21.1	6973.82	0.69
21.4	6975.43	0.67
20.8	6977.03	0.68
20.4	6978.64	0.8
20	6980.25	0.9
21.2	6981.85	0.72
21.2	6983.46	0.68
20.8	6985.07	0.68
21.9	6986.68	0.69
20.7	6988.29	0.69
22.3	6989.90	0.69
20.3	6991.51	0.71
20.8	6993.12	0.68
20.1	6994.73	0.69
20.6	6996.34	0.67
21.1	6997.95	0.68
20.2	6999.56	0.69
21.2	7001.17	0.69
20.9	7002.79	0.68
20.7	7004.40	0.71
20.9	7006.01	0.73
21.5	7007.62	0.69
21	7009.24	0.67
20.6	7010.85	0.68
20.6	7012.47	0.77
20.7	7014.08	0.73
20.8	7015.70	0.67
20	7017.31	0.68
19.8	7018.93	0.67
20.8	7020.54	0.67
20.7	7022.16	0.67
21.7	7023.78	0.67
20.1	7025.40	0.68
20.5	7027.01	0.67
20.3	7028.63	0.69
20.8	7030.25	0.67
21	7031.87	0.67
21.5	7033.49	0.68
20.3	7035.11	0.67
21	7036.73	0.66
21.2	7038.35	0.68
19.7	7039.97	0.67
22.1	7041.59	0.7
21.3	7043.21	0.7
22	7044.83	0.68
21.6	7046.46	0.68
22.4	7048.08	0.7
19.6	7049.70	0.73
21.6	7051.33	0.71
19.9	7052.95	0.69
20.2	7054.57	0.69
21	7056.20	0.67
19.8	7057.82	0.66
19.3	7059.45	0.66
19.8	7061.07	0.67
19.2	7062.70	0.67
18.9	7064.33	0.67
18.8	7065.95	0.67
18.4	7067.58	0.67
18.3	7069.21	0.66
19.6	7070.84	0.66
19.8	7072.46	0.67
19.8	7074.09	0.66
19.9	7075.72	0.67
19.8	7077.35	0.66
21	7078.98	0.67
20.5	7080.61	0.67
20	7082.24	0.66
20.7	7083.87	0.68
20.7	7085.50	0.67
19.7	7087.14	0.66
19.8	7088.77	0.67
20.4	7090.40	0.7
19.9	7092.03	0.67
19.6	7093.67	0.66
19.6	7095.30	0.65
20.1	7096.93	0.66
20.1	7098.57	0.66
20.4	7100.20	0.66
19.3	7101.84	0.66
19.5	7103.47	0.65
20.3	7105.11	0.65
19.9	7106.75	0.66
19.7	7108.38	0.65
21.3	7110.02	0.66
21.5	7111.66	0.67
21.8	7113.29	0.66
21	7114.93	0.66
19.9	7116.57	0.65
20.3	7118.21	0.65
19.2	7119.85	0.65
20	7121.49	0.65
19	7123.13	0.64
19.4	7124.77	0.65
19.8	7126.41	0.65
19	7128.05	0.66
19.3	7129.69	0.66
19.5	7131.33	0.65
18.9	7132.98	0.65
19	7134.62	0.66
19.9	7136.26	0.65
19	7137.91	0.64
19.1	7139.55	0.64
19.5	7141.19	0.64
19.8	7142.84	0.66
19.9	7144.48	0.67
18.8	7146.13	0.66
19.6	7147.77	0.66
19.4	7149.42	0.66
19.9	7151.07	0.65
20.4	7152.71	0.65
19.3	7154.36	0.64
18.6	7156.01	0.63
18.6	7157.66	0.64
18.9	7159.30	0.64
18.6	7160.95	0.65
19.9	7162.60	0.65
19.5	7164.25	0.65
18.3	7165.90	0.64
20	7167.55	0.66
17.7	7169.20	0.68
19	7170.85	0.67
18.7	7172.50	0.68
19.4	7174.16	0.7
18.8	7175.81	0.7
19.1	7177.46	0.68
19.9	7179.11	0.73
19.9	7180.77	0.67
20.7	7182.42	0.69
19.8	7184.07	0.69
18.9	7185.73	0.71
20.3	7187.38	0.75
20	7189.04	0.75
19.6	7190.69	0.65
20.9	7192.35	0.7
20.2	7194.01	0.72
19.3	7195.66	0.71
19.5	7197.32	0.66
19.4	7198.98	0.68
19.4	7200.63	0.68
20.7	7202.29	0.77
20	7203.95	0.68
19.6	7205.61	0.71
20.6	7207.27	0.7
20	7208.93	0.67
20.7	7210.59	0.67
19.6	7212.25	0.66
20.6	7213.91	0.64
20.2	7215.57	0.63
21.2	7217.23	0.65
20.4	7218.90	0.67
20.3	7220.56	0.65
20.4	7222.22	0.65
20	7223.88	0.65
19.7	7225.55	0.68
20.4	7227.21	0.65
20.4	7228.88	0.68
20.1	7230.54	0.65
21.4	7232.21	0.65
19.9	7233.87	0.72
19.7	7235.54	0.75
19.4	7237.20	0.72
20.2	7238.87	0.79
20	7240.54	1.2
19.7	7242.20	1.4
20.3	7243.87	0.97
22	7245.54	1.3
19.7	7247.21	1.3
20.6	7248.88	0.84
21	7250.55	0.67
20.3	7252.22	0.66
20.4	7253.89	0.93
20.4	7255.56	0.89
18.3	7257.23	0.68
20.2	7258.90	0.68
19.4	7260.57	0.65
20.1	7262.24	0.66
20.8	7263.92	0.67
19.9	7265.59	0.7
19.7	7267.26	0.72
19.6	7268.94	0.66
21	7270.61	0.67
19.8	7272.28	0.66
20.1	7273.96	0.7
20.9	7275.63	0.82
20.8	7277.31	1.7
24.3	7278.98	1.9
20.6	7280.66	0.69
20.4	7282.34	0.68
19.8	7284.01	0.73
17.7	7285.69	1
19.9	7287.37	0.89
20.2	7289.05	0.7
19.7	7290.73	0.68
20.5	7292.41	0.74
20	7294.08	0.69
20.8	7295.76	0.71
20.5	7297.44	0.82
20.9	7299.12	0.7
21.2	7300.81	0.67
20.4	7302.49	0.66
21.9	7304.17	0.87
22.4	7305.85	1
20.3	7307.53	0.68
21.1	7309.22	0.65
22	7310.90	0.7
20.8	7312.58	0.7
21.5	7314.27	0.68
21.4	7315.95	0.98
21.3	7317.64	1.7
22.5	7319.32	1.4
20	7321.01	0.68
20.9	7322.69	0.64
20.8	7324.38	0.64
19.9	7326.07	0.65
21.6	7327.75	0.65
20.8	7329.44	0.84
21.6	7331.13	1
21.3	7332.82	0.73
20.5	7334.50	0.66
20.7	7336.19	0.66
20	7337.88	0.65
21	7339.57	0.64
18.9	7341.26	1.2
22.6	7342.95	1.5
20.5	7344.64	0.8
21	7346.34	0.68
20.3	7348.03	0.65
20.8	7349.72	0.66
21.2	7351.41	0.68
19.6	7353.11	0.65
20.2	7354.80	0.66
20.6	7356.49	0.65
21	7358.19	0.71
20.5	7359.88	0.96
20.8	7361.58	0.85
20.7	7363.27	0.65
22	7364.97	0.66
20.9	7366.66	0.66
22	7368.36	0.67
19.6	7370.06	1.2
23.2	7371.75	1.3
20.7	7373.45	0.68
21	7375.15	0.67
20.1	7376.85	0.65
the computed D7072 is 0.06 mag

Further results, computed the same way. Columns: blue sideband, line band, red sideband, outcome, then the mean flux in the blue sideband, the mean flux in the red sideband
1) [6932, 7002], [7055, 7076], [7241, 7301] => 0.084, 21.3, 20.3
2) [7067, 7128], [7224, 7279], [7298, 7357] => 0.019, 20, 20.9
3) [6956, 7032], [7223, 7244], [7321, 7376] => 0.043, 21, 20.8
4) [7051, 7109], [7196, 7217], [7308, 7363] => 0.017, 19.9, 20.9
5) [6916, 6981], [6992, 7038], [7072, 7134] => 0.008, 21.5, 20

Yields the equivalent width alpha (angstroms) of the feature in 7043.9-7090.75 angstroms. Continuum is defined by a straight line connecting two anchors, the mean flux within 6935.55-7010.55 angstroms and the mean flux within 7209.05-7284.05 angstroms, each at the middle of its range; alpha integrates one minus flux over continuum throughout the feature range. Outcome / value 1.9 angstroms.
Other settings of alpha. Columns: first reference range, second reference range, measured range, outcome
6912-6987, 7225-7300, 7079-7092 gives 0.43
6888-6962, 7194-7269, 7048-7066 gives 0.76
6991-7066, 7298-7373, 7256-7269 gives 0.69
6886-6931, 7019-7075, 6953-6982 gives -0.81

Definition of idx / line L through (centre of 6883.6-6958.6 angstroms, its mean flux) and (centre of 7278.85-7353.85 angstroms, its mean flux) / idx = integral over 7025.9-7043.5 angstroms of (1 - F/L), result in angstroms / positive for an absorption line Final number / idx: 0.3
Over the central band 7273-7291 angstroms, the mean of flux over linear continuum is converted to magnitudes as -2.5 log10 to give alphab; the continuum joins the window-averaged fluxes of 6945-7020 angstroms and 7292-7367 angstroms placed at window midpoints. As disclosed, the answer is 0.03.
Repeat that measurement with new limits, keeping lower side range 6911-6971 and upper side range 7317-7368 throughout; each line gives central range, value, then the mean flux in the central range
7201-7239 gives 0.045 mag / 20.2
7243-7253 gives 0.021 mag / 20.6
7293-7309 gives -0.001 mag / 20.9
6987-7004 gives 0.037 mag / 20.8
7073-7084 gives 0.062 mag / 20.2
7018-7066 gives 0.046 mag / 20.6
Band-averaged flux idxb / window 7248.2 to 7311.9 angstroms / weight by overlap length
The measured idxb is 20.5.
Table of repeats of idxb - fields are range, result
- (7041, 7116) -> 20.2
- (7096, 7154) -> 19.8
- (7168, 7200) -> 19.5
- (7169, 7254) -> 20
